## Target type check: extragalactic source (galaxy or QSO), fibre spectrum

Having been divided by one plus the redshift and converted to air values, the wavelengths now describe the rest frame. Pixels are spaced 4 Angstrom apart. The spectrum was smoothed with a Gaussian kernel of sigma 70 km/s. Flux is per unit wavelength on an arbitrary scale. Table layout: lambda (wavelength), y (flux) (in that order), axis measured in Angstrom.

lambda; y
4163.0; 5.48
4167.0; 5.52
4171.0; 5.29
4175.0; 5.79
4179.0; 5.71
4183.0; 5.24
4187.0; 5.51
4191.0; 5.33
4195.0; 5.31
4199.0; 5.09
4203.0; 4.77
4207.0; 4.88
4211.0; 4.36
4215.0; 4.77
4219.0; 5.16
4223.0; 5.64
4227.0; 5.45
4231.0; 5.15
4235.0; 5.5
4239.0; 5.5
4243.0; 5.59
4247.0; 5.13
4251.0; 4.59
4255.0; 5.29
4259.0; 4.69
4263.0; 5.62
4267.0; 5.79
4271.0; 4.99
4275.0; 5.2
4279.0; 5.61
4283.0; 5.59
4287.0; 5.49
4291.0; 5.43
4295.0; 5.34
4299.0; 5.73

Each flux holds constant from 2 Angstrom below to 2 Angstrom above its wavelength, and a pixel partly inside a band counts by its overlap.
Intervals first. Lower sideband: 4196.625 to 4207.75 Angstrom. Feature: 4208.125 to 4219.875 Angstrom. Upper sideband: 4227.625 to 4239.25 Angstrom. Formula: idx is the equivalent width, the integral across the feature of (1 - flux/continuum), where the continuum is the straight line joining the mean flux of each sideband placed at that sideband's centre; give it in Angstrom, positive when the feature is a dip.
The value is 0.8 Angstrom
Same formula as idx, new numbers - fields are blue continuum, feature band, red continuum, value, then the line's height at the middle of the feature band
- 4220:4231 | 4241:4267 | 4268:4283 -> 0.89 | 5.38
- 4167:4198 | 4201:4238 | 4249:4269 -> 1.64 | 5.33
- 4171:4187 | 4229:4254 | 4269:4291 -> 0.89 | 5.44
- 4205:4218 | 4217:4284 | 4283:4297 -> -3.33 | 5.07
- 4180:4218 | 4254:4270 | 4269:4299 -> -0.05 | 5.31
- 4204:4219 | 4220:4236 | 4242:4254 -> -1.70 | 4.89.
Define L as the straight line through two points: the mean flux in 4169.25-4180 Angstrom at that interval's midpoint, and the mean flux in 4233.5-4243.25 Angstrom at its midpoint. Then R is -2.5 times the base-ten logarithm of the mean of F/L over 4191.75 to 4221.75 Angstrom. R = 0.127 mag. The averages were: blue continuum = 5.59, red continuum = 5.52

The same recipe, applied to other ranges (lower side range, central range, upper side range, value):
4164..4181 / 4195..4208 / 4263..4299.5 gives 0.12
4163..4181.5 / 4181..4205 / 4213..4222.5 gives 0.03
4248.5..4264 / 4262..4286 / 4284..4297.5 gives -0.05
